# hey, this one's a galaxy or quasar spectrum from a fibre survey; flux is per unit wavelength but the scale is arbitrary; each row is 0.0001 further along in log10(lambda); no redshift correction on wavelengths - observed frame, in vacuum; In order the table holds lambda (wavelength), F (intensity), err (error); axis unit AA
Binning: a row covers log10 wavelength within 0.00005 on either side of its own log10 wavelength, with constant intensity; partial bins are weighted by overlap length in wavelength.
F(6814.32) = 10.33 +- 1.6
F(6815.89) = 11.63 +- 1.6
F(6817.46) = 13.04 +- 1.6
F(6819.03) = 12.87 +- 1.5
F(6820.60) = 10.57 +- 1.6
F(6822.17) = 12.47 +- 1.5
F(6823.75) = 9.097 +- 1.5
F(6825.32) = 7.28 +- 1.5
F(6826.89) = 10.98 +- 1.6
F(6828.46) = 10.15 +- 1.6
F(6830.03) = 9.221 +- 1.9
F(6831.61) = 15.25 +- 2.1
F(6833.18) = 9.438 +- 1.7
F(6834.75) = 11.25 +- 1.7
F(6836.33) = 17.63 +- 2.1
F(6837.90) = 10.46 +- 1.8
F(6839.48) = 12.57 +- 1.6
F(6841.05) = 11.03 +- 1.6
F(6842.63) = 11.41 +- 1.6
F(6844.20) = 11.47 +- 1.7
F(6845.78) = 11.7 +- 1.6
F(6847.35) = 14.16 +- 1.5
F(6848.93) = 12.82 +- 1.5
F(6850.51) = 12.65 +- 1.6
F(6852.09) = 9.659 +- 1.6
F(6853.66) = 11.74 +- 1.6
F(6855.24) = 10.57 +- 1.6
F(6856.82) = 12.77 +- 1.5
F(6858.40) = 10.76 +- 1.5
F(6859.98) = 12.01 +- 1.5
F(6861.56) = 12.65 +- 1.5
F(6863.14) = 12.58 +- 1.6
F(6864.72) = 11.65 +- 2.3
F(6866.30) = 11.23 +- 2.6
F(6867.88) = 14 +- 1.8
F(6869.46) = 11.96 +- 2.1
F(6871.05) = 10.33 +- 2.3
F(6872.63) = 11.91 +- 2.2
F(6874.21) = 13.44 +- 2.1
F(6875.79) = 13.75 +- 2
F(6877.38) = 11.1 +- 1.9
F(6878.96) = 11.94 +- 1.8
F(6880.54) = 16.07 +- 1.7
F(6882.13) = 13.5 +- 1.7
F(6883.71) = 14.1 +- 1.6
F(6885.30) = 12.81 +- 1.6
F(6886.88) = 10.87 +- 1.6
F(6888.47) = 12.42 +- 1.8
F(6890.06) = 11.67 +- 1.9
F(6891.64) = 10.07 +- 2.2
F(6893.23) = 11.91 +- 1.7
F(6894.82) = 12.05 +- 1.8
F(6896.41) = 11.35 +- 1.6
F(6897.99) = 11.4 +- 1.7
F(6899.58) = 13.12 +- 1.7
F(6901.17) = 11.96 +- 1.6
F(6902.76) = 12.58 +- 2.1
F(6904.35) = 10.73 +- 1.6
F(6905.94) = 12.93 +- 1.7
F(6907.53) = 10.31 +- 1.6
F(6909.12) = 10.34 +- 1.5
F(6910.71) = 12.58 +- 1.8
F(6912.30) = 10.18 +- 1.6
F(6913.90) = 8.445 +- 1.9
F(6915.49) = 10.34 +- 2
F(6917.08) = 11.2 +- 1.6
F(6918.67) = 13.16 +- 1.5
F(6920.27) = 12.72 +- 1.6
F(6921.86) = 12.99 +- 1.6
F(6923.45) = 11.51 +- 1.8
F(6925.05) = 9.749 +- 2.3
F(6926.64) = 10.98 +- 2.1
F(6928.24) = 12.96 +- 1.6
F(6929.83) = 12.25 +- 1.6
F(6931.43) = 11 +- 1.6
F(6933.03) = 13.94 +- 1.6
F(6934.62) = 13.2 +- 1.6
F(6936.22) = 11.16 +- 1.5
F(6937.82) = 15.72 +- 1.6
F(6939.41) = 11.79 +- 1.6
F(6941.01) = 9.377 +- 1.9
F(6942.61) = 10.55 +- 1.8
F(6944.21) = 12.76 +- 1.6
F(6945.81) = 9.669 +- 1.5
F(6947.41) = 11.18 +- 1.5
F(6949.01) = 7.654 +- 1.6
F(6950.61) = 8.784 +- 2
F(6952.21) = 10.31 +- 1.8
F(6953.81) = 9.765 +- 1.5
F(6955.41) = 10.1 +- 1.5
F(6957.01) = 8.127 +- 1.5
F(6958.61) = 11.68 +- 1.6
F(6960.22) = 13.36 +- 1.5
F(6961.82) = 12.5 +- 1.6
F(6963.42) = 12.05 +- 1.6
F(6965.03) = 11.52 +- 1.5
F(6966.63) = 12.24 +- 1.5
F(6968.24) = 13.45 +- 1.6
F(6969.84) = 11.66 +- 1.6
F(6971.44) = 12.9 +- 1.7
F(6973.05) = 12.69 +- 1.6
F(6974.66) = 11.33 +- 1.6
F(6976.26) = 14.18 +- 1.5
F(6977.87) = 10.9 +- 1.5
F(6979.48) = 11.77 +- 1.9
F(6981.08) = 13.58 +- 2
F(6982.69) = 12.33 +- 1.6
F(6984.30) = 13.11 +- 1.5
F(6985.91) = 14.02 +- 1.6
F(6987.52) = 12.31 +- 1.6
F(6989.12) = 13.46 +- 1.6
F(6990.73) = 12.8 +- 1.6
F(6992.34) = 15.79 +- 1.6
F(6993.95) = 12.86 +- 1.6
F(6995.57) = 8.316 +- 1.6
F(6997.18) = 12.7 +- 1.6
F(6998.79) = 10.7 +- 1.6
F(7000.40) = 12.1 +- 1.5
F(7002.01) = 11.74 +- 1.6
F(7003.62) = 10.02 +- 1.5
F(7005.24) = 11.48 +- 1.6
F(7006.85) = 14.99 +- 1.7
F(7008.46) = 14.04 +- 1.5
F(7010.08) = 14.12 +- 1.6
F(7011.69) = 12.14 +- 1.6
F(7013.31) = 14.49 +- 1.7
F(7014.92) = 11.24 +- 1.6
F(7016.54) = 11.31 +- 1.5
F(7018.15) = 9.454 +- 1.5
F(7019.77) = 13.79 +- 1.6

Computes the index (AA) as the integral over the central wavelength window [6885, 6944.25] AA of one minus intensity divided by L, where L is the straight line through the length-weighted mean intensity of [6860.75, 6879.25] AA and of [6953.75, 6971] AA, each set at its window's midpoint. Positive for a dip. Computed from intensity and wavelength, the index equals 1.1 AA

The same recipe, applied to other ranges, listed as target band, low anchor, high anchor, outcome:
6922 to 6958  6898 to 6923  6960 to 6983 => 2.70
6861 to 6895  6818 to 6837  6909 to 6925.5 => -3.23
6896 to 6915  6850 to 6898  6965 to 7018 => 1.39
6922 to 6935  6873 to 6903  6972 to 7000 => 0.52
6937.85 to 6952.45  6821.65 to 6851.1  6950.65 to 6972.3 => 1.19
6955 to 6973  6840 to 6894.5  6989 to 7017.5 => 0.71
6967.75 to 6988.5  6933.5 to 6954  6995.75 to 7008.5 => -1.94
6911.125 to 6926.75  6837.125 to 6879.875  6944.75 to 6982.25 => 0.61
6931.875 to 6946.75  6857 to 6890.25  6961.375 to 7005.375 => 0.45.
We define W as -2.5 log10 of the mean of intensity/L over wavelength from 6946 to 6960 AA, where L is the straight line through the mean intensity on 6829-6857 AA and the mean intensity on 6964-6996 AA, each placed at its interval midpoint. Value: 0.26 mag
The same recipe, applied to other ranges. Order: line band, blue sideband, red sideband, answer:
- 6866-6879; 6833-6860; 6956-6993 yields -0.02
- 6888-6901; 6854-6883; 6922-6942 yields 0.04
